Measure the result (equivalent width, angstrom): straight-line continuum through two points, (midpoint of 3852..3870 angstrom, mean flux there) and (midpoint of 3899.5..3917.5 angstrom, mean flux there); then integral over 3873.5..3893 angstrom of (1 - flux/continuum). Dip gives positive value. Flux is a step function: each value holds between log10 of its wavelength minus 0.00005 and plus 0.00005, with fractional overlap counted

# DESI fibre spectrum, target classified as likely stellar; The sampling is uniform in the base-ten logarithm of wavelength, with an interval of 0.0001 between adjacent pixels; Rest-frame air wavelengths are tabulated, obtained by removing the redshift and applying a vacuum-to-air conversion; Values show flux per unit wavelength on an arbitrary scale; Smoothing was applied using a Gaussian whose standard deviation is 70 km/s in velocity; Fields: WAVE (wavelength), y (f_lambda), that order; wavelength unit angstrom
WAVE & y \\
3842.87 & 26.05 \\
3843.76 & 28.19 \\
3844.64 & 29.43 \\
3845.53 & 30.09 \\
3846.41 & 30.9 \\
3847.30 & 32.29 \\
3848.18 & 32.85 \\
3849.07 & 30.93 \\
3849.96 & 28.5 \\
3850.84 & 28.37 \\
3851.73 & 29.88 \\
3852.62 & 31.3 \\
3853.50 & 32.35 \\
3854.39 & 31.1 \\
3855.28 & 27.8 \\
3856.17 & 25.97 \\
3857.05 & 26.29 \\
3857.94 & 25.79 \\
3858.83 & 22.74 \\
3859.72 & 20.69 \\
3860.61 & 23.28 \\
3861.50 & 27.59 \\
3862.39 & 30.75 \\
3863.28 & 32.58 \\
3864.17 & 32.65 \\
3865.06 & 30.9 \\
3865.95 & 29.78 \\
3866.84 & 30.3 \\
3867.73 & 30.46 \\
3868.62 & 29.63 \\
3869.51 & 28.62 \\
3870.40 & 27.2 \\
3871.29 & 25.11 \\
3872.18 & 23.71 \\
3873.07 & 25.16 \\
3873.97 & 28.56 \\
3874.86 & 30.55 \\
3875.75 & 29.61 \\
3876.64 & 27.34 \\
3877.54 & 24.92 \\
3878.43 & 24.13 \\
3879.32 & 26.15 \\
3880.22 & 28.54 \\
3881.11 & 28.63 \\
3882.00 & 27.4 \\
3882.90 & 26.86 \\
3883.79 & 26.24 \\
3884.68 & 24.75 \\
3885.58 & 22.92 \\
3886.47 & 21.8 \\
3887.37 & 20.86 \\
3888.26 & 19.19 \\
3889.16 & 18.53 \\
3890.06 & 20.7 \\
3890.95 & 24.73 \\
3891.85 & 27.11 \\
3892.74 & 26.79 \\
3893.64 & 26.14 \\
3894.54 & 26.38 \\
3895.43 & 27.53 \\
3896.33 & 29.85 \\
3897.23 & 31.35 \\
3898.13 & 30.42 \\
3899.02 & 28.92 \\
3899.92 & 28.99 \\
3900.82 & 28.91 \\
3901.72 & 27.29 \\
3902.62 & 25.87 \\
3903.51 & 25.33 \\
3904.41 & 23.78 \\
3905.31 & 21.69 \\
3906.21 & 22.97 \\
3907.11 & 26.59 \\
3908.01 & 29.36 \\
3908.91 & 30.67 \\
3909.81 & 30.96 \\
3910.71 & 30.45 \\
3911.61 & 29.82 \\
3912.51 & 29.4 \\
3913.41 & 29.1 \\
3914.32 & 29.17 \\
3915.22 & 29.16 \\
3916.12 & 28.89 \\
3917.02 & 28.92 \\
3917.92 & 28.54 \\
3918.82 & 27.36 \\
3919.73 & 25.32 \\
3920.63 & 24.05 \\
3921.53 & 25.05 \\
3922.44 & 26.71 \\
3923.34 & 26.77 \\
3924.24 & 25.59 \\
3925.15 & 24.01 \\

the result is 2.0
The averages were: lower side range 28.5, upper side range 27.9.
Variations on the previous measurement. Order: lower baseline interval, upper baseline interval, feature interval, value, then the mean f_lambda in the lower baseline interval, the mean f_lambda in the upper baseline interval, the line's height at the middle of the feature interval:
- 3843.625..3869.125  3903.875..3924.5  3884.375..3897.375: 1.69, 29.1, 27.4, 28.1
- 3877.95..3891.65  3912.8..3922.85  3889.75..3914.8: -1.57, 24.2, 27.5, 25.9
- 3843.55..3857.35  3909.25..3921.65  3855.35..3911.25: 4.51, 29.8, 28.4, 29.1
